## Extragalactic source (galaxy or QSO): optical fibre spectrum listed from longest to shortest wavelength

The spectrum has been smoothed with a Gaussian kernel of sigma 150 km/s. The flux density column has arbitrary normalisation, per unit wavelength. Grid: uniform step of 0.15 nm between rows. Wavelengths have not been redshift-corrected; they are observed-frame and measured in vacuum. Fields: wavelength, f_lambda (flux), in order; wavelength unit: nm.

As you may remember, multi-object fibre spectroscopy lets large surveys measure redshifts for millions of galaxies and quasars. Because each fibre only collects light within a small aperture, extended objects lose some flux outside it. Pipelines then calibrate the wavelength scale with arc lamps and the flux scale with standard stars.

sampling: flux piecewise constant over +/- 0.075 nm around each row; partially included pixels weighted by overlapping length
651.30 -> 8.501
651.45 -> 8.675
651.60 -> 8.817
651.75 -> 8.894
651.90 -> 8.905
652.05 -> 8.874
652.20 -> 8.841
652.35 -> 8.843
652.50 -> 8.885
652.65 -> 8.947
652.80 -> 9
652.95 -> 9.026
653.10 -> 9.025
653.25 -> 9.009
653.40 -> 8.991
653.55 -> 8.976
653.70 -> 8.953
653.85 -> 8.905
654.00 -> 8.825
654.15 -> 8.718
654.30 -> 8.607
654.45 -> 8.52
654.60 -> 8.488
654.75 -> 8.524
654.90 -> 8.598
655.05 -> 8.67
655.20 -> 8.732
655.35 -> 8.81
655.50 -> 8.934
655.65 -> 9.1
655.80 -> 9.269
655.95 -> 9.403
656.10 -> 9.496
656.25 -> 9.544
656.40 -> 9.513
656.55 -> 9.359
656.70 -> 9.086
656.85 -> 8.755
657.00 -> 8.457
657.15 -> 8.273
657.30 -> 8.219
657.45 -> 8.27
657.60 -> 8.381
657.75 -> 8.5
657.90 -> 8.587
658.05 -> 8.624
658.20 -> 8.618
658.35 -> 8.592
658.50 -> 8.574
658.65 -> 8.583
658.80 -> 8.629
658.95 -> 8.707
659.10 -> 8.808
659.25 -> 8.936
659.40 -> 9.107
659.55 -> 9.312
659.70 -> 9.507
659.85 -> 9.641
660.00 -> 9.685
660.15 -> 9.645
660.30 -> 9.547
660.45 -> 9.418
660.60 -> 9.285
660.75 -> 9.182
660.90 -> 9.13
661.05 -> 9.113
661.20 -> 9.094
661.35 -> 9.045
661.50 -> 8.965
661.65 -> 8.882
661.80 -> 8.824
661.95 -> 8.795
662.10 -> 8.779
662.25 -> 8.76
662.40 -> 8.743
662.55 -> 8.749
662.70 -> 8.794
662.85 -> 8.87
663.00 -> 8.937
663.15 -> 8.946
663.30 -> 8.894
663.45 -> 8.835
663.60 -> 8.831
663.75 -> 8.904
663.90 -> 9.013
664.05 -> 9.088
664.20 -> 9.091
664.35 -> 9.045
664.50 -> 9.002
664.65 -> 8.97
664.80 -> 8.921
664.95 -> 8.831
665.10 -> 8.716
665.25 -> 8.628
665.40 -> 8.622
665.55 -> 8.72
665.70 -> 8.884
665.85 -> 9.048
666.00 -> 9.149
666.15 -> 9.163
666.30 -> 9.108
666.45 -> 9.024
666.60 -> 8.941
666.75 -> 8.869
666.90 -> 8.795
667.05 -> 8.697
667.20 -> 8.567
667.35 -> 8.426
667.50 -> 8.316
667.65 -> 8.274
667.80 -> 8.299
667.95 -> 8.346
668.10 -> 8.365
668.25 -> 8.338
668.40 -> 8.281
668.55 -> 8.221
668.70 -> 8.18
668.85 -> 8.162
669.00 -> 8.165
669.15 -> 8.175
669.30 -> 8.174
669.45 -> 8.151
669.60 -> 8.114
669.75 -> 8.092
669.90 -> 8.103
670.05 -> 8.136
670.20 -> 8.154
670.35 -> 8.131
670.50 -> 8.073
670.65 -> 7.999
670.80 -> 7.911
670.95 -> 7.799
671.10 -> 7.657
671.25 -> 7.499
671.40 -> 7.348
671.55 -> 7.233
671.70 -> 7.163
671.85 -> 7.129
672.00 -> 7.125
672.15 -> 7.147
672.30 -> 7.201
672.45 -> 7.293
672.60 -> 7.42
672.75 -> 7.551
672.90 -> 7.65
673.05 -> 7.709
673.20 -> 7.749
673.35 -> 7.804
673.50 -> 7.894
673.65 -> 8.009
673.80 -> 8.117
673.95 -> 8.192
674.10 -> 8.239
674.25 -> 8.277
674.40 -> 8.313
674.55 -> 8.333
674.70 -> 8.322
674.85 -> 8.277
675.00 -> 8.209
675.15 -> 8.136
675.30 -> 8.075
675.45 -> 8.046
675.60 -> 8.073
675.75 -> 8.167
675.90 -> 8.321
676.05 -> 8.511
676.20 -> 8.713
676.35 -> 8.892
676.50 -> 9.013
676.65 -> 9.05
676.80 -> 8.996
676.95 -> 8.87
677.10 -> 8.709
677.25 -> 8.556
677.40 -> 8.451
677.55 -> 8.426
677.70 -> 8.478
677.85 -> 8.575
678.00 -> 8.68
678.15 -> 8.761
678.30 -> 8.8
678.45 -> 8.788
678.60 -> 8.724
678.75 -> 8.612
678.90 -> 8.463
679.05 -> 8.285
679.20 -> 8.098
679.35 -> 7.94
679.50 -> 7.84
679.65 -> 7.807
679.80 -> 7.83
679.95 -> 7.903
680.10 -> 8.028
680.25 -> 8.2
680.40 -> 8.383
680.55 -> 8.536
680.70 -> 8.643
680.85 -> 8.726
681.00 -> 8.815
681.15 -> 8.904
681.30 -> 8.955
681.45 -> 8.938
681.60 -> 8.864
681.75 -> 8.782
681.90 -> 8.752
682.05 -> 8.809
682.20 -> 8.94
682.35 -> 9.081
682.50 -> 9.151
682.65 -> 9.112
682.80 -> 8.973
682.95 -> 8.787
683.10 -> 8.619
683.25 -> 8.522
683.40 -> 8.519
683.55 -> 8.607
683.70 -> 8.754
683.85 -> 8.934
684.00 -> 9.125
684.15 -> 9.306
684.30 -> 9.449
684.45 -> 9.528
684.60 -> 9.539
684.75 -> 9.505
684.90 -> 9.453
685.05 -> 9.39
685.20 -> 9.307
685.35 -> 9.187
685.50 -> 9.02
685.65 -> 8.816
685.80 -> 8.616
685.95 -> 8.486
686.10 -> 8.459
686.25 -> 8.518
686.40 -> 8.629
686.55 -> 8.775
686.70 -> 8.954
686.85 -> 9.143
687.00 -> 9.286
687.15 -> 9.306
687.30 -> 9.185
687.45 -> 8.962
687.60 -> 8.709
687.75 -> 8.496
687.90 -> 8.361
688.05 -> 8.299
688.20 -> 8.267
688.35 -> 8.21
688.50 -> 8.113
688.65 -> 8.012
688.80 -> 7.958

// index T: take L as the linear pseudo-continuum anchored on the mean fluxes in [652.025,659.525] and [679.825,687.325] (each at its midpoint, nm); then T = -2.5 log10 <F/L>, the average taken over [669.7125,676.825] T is 0.11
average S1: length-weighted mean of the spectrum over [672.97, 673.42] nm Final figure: 7.75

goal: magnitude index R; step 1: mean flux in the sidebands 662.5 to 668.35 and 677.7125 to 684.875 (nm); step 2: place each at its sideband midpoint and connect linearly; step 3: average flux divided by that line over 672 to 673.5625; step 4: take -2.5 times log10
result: 0.16 mag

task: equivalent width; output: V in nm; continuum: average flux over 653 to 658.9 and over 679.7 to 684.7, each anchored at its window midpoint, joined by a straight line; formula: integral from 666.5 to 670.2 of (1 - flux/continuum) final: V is 0.19 nm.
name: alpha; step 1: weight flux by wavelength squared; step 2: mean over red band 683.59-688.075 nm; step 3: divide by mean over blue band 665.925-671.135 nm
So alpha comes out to 1.13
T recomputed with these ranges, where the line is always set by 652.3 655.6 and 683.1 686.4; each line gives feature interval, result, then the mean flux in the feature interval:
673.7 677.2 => 0.06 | 8.43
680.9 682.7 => 0.01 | 8.92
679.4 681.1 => 0.09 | 8.25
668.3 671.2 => 0.10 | 8.09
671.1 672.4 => 0.22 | 7.26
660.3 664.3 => -0.01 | 8.97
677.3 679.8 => 0.07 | 8.4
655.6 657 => -0.05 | 9.24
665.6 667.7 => 0.01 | 8.81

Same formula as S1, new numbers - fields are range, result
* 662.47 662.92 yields 8.8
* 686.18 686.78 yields 8.72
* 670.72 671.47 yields 7.65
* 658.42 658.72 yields 8.58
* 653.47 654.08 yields 8.91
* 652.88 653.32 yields 9.02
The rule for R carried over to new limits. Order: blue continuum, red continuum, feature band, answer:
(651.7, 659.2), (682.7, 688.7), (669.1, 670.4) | 0.09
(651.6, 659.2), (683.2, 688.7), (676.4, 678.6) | 0.02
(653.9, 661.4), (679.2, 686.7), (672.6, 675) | 0.10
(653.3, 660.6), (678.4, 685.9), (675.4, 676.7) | 0.03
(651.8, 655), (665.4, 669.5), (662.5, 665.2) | -0.04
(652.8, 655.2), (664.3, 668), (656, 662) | -0.02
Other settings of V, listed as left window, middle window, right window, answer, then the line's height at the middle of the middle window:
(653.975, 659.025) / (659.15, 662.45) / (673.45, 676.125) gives -0.200 nm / 8.63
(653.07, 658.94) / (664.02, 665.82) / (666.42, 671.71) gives -0.108 nm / 8.37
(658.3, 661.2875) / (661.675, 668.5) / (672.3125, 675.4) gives -0.072 nm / 8.69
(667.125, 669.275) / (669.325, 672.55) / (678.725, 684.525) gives 0.258 nm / 8.37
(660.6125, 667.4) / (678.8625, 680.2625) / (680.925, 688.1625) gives 0.141 nm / 8.92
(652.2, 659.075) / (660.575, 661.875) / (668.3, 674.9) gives -0.086 nm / 8.49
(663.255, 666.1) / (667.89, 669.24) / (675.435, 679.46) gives 0.085 nm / 8.8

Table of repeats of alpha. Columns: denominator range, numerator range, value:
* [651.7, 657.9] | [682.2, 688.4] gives 1.10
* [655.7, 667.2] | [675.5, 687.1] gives 1.04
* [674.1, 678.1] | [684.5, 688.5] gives 1.08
